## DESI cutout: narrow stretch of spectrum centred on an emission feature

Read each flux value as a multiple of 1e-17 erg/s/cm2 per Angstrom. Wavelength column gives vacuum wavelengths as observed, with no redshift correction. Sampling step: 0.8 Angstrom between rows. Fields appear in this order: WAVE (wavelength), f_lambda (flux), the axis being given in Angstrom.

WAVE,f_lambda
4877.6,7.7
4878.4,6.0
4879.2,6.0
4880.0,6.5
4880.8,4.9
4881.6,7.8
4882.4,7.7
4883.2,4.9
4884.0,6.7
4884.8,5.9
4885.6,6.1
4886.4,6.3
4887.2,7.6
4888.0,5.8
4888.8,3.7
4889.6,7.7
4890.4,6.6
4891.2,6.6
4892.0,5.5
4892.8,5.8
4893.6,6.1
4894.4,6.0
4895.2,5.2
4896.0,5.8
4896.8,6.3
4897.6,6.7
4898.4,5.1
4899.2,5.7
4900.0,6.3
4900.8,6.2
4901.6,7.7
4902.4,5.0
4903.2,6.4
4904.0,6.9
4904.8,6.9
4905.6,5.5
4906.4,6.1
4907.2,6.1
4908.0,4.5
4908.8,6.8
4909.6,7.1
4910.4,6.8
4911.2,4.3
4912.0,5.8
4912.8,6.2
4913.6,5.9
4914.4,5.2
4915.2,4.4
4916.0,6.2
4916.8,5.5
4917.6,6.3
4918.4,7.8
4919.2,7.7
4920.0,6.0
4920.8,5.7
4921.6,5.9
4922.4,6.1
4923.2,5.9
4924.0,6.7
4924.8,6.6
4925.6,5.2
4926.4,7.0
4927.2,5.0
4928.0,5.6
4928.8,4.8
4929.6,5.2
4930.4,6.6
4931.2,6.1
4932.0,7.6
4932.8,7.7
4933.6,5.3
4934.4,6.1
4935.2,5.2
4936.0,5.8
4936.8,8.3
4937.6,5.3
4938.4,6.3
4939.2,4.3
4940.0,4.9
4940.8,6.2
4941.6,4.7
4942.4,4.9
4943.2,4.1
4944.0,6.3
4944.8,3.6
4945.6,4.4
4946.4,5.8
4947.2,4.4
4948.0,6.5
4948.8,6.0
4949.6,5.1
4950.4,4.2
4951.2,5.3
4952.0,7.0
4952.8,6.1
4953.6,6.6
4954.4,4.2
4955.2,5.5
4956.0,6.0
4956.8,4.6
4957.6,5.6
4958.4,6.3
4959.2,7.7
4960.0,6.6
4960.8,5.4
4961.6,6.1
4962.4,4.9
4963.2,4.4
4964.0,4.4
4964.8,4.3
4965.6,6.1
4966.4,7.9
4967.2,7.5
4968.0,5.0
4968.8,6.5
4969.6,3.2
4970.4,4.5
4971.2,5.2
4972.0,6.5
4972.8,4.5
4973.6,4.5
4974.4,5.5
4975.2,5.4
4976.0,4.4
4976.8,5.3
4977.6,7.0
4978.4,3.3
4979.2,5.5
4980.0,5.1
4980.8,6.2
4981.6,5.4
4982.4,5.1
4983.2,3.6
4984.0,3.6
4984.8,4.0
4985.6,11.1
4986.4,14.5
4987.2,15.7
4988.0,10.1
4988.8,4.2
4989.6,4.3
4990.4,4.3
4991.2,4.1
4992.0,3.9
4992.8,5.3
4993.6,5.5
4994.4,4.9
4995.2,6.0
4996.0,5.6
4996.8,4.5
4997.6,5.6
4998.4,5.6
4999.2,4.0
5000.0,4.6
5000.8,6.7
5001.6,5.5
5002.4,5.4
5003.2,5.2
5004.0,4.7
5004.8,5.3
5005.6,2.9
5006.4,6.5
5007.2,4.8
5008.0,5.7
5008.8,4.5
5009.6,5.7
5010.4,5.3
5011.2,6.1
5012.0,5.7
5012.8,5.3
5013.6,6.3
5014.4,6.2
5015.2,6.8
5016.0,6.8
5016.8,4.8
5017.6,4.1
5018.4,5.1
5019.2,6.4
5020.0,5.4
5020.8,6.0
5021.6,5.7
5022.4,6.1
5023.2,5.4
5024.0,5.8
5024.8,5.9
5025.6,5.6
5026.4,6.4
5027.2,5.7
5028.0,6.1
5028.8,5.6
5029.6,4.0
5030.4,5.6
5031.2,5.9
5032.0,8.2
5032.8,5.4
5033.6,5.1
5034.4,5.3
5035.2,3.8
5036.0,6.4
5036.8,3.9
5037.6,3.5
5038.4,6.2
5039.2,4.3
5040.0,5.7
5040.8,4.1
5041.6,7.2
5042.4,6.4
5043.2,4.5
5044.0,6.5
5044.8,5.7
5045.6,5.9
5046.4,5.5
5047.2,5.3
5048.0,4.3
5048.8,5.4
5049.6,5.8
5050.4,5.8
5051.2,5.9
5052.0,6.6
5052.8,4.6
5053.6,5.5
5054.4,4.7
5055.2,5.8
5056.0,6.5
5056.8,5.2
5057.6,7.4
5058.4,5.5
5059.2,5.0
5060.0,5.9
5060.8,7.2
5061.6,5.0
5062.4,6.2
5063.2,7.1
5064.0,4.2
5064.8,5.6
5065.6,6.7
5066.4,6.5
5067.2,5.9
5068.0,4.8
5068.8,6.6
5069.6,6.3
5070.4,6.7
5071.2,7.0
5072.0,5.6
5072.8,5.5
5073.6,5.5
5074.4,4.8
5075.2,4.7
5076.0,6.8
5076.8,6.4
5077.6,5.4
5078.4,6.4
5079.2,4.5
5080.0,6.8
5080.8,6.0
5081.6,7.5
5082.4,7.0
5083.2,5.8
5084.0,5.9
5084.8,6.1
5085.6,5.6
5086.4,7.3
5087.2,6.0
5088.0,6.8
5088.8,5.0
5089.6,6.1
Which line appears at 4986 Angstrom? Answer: H-gamma 4340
